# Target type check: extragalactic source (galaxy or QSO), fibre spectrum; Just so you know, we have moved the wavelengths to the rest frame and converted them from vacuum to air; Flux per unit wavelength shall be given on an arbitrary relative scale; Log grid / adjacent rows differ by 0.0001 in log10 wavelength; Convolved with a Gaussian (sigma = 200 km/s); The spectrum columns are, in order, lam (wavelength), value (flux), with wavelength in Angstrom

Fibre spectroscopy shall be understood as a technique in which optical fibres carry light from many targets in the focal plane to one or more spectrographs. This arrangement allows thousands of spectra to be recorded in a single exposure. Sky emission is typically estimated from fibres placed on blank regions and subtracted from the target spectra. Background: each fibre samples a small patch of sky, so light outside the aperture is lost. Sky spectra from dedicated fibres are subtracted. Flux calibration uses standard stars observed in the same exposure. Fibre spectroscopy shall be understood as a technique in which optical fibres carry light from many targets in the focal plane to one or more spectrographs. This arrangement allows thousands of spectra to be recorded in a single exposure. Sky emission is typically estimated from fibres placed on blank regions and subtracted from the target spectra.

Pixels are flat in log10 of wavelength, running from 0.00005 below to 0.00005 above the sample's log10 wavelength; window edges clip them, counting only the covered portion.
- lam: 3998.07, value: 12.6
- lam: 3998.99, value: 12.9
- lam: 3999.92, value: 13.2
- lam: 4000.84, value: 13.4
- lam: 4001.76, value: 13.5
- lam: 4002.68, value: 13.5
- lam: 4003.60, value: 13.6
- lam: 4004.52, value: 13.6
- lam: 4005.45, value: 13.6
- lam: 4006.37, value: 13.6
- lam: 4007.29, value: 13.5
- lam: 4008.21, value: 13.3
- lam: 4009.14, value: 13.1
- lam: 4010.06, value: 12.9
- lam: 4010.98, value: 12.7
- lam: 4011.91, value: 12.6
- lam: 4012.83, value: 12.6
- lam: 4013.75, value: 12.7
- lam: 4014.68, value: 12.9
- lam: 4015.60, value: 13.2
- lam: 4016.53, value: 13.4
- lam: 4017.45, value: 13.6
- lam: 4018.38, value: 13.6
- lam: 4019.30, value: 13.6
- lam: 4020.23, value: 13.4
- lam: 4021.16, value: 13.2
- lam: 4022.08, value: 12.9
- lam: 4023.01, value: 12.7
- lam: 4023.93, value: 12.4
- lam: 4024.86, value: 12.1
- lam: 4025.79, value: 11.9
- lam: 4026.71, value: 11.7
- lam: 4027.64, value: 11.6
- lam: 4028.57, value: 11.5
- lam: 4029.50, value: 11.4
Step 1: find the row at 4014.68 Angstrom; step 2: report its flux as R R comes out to 12.9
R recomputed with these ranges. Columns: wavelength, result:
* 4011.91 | 12.6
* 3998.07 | 12.6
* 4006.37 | 13.6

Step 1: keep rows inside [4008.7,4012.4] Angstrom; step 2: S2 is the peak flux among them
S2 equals 13.1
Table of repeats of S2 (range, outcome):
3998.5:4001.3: 13.4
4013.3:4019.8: 13.6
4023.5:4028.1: 12.4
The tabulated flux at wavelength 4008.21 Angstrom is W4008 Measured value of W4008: 13.3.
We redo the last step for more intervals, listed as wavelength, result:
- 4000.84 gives 13.4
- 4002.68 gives 13.5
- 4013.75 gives 12.7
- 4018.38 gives 13.6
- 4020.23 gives 13.4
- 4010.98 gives 12.7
